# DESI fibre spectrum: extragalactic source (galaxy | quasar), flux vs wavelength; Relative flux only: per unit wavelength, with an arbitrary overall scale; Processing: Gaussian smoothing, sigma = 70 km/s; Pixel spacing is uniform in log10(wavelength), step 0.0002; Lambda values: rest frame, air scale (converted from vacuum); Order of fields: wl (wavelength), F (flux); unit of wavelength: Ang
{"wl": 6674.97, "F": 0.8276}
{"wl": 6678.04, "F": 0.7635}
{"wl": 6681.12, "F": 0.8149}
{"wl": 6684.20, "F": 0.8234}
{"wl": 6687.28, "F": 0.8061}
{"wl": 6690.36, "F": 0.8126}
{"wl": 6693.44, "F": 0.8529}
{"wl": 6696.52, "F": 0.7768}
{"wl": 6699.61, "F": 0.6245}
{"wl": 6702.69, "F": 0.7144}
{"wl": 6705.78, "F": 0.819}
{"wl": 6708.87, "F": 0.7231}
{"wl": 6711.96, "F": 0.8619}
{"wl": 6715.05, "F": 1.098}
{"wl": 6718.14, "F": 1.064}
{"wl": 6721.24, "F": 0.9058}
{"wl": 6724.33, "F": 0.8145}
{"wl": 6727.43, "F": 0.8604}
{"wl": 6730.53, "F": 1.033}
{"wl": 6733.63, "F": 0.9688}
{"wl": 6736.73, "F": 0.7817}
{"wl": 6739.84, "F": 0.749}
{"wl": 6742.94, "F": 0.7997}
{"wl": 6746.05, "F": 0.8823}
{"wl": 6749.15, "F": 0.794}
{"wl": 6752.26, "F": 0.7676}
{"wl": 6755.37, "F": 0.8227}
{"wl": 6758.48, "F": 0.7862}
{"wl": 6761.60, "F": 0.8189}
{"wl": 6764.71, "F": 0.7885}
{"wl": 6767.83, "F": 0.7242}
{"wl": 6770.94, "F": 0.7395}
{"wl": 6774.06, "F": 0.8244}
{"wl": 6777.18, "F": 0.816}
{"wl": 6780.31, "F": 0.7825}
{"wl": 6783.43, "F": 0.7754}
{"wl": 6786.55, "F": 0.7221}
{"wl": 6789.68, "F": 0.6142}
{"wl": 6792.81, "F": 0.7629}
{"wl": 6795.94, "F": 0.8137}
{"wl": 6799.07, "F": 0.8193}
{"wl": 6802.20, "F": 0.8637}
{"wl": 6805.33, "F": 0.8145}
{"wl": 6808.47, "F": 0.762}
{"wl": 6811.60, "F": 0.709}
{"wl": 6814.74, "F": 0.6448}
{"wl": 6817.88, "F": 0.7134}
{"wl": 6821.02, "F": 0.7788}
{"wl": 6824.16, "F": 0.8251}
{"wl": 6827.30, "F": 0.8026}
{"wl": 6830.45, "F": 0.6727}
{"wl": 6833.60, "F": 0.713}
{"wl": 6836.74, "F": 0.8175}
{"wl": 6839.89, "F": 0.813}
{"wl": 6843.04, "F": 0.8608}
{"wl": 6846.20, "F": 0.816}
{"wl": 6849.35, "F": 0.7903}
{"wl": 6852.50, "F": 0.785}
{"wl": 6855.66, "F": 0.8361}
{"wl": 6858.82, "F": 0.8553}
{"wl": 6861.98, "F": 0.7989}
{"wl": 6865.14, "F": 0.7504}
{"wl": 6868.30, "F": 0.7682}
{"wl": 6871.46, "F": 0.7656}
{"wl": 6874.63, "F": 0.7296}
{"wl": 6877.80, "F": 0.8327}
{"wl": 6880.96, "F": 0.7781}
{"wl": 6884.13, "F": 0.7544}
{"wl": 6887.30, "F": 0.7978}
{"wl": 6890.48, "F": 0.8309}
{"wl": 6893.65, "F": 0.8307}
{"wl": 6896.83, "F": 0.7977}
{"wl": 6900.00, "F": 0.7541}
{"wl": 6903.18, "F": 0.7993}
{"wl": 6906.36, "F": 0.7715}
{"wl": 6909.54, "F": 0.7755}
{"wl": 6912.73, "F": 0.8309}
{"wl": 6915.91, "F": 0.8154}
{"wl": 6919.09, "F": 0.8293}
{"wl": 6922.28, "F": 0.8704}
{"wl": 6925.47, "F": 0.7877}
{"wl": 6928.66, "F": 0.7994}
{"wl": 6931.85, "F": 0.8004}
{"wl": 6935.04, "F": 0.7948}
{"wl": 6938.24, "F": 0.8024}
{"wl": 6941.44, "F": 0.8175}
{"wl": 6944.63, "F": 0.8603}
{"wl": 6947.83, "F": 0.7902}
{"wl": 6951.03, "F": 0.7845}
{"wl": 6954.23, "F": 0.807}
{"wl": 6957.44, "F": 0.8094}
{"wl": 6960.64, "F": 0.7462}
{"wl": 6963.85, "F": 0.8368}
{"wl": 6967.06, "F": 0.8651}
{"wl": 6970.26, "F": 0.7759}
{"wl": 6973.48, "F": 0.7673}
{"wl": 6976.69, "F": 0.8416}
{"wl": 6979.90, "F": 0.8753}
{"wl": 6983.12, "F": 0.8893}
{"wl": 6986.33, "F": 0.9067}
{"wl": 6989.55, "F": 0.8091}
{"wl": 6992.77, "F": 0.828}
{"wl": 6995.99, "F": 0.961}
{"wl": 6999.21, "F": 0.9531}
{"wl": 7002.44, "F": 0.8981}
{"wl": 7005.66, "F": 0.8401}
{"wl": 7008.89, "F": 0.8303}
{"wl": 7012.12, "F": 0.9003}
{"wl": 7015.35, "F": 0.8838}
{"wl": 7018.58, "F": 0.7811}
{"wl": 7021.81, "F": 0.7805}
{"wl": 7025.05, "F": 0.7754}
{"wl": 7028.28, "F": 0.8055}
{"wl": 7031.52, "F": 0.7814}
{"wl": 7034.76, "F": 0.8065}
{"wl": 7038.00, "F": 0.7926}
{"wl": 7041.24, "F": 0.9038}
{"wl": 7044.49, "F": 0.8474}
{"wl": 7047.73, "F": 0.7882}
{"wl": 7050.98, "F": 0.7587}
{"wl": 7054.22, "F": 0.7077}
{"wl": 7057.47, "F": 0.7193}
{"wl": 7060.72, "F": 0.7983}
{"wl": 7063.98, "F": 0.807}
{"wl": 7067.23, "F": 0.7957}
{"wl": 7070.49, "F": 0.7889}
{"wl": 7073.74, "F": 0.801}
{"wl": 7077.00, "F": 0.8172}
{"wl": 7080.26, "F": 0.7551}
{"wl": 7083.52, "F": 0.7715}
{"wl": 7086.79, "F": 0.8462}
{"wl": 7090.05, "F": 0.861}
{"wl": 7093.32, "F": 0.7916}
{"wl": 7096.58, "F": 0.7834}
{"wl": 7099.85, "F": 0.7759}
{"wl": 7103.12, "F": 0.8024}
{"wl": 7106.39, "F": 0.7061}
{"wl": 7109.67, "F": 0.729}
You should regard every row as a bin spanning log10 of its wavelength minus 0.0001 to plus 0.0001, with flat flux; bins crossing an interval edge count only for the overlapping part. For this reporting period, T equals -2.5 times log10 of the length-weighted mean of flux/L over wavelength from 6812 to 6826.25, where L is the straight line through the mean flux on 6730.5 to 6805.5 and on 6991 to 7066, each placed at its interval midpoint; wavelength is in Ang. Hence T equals 0.09 mag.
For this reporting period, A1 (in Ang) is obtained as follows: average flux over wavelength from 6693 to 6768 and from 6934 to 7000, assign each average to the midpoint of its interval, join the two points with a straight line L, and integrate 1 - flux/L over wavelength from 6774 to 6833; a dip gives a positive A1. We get 5.1 Ang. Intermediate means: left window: 0.835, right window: 0.833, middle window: 0.762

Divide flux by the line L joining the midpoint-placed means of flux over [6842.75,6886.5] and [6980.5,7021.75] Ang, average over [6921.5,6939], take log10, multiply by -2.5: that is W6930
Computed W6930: 0.03 mag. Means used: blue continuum 0.792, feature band 0.807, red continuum 0.87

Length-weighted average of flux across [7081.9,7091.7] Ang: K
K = 0.826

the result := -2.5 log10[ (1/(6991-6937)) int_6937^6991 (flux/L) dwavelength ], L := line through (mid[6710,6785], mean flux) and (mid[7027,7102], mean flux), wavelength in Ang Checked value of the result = -0.02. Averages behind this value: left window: 0.843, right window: 0.796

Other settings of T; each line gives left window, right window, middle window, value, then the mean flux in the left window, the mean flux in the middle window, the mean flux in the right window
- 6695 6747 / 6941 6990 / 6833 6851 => 0.041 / 0.851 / 0.807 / 0.825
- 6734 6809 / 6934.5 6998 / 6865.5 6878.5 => 0.057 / 0.788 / 0.768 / 0.83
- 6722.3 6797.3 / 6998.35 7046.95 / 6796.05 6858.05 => 0.038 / 0.802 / 0.783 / 0.836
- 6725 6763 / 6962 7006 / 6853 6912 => 0.080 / 0.838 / 0.791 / 0.861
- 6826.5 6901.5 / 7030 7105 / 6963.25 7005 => -0.091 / 0.79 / 0.862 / 0.795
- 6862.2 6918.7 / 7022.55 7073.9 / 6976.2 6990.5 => -0.103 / 0.789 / 0.869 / 0.792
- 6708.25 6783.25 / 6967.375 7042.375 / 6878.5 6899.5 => 0.059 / 0.842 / 0.798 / 0.843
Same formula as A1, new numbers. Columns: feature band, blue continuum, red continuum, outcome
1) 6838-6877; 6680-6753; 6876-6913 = 0.28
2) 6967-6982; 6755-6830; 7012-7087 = -0.64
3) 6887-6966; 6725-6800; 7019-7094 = -0.78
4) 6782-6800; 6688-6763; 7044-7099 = 1.75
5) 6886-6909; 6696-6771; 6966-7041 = 1.14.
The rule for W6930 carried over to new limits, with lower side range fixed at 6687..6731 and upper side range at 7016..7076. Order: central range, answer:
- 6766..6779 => 0.08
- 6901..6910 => 0.05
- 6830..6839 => 0.11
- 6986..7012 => -0.10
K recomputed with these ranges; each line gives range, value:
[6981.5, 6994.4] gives 0.858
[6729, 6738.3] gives 0.927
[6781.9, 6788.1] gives 0.749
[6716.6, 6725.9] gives 0.928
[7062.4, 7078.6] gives 0.802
